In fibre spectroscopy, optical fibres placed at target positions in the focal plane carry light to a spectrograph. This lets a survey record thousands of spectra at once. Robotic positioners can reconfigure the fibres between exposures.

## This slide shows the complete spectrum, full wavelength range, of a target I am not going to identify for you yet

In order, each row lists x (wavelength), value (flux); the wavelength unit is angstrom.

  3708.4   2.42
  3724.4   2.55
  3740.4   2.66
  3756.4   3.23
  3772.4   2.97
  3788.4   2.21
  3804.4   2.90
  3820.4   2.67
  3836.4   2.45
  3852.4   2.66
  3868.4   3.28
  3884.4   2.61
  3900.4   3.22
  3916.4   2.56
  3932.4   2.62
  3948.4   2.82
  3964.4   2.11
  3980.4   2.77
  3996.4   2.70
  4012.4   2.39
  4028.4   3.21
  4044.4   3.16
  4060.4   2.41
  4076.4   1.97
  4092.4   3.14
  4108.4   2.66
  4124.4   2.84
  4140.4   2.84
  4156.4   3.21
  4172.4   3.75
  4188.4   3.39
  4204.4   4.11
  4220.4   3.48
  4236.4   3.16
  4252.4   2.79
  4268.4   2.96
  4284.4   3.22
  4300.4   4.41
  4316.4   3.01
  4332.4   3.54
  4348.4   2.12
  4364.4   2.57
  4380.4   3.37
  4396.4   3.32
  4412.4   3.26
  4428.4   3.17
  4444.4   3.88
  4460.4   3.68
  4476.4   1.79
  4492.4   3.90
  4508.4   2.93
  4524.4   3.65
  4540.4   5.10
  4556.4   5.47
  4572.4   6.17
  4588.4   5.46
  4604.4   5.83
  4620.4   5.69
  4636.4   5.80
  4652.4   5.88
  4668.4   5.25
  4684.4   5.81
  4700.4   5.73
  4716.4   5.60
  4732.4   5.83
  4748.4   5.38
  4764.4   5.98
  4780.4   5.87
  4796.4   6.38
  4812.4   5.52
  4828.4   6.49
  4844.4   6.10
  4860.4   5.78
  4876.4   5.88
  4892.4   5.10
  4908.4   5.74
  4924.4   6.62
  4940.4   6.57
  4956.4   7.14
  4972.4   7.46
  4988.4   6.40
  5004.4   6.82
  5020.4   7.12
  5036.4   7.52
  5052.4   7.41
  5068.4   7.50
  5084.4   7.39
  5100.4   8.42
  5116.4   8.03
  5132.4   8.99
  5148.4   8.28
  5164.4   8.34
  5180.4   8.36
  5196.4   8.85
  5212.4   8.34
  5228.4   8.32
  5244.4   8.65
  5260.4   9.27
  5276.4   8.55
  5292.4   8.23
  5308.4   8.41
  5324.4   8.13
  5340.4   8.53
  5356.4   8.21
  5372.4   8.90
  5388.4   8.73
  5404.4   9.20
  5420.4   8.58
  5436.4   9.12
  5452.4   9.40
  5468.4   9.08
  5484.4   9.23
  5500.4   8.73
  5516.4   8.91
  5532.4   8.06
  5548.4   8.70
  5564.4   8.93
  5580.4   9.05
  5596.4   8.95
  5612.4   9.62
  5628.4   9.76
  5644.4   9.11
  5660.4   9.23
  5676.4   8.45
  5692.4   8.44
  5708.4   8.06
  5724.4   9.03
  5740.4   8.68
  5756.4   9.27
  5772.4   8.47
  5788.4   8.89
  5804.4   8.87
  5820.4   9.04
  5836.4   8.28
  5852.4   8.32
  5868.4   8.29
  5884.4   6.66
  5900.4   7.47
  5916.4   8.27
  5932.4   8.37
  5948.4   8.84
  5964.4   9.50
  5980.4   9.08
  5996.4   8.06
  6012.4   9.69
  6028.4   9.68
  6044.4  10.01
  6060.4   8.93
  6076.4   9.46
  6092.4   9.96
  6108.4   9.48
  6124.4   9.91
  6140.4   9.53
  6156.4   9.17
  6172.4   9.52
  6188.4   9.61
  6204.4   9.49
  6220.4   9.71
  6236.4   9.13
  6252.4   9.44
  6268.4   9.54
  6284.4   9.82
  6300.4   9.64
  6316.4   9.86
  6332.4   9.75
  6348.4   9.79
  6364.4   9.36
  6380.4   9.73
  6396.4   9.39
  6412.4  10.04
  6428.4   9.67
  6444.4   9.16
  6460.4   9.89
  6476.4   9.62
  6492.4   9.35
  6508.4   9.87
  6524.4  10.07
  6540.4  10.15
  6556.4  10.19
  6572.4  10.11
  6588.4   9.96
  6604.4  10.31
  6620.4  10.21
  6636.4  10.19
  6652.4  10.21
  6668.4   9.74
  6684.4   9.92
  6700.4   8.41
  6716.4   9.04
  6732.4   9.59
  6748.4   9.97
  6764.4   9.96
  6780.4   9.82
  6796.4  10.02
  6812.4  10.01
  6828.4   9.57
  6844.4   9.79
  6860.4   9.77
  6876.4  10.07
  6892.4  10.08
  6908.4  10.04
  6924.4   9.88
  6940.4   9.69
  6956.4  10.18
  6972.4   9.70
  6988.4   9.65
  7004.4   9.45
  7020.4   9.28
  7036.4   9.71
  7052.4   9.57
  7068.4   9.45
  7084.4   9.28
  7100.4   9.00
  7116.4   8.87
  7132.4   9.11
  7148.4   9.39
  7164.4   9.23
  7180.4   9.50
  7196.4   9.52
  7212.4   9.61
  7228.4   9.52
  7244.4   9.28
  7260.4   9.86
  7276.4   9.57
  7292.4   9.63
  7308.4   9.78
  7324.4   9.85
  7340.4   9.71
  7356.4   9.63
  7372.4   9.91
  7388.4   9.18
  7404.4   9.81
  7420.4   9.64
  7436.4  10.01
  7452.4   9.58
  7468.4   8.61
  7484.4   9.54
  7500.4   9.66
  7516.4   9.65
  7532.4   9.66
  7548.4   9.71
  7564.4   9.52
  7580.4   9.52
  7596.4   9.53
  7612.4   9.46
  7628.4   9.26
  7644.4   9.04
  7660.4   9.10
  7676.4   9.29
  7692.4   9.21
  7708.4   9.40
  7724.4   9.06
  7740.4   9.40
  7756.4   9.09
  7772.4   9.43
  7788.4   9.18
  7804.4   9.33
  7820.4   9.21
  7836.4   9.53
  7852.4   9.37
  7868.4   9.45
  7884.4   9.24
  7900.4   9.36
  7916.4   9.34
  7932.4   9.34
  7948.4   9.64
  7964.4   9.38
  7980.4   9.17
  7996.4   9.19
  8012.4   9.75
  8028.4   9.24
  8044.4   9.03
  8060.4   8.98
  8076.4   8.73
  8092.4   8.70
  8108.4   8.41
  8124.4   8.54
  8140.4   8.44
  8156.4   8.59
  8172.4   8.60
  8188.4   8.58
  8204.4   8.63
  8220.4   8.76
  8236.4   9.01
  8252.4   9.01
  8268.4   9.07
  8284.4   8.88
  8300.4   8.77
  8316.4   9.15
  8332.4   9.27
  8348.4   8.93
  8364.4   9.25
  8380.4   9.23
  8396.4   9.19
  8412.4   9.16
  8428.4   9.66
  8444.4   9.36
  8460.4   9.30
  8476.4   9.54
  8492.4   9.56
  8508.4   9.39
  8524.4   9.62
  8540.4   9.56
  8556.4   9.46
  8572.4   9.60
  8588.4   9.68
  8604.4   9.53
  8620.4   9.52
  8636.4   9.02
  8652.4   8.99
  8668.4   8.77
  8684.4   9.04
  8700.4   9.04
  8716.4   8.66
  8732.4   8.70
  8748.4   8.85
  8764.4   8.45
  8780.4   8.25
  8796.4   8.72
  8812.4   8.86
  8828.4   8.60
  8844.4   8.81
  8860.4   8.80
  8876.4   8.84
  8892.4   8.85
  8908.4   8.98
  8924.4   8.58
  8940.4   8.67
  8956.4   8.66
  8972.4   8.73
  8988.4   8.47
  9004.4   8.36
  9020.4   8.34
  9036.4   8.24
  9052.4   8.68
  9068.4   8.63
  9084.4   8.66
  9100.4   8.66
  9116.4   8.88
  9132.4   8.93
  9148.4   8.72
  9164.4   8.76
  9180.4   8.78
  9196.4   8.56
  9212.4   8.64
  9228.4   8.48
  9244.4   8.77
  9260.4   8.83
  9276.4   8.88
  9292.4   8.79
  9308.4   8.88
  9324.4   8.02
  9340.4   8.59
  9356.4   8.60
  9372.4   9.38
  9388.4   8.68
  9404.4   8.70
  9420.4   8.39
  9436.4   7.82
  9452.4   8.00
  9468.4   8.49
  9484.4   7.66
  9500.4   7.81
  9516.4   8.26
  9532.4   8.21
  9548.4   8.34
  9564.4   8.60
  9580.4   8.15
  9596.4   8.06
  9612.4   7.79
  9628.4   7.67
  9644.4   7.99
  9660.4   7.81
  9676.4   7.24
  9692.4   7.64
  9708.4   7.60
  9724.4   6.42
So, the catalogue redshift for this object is 0.138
